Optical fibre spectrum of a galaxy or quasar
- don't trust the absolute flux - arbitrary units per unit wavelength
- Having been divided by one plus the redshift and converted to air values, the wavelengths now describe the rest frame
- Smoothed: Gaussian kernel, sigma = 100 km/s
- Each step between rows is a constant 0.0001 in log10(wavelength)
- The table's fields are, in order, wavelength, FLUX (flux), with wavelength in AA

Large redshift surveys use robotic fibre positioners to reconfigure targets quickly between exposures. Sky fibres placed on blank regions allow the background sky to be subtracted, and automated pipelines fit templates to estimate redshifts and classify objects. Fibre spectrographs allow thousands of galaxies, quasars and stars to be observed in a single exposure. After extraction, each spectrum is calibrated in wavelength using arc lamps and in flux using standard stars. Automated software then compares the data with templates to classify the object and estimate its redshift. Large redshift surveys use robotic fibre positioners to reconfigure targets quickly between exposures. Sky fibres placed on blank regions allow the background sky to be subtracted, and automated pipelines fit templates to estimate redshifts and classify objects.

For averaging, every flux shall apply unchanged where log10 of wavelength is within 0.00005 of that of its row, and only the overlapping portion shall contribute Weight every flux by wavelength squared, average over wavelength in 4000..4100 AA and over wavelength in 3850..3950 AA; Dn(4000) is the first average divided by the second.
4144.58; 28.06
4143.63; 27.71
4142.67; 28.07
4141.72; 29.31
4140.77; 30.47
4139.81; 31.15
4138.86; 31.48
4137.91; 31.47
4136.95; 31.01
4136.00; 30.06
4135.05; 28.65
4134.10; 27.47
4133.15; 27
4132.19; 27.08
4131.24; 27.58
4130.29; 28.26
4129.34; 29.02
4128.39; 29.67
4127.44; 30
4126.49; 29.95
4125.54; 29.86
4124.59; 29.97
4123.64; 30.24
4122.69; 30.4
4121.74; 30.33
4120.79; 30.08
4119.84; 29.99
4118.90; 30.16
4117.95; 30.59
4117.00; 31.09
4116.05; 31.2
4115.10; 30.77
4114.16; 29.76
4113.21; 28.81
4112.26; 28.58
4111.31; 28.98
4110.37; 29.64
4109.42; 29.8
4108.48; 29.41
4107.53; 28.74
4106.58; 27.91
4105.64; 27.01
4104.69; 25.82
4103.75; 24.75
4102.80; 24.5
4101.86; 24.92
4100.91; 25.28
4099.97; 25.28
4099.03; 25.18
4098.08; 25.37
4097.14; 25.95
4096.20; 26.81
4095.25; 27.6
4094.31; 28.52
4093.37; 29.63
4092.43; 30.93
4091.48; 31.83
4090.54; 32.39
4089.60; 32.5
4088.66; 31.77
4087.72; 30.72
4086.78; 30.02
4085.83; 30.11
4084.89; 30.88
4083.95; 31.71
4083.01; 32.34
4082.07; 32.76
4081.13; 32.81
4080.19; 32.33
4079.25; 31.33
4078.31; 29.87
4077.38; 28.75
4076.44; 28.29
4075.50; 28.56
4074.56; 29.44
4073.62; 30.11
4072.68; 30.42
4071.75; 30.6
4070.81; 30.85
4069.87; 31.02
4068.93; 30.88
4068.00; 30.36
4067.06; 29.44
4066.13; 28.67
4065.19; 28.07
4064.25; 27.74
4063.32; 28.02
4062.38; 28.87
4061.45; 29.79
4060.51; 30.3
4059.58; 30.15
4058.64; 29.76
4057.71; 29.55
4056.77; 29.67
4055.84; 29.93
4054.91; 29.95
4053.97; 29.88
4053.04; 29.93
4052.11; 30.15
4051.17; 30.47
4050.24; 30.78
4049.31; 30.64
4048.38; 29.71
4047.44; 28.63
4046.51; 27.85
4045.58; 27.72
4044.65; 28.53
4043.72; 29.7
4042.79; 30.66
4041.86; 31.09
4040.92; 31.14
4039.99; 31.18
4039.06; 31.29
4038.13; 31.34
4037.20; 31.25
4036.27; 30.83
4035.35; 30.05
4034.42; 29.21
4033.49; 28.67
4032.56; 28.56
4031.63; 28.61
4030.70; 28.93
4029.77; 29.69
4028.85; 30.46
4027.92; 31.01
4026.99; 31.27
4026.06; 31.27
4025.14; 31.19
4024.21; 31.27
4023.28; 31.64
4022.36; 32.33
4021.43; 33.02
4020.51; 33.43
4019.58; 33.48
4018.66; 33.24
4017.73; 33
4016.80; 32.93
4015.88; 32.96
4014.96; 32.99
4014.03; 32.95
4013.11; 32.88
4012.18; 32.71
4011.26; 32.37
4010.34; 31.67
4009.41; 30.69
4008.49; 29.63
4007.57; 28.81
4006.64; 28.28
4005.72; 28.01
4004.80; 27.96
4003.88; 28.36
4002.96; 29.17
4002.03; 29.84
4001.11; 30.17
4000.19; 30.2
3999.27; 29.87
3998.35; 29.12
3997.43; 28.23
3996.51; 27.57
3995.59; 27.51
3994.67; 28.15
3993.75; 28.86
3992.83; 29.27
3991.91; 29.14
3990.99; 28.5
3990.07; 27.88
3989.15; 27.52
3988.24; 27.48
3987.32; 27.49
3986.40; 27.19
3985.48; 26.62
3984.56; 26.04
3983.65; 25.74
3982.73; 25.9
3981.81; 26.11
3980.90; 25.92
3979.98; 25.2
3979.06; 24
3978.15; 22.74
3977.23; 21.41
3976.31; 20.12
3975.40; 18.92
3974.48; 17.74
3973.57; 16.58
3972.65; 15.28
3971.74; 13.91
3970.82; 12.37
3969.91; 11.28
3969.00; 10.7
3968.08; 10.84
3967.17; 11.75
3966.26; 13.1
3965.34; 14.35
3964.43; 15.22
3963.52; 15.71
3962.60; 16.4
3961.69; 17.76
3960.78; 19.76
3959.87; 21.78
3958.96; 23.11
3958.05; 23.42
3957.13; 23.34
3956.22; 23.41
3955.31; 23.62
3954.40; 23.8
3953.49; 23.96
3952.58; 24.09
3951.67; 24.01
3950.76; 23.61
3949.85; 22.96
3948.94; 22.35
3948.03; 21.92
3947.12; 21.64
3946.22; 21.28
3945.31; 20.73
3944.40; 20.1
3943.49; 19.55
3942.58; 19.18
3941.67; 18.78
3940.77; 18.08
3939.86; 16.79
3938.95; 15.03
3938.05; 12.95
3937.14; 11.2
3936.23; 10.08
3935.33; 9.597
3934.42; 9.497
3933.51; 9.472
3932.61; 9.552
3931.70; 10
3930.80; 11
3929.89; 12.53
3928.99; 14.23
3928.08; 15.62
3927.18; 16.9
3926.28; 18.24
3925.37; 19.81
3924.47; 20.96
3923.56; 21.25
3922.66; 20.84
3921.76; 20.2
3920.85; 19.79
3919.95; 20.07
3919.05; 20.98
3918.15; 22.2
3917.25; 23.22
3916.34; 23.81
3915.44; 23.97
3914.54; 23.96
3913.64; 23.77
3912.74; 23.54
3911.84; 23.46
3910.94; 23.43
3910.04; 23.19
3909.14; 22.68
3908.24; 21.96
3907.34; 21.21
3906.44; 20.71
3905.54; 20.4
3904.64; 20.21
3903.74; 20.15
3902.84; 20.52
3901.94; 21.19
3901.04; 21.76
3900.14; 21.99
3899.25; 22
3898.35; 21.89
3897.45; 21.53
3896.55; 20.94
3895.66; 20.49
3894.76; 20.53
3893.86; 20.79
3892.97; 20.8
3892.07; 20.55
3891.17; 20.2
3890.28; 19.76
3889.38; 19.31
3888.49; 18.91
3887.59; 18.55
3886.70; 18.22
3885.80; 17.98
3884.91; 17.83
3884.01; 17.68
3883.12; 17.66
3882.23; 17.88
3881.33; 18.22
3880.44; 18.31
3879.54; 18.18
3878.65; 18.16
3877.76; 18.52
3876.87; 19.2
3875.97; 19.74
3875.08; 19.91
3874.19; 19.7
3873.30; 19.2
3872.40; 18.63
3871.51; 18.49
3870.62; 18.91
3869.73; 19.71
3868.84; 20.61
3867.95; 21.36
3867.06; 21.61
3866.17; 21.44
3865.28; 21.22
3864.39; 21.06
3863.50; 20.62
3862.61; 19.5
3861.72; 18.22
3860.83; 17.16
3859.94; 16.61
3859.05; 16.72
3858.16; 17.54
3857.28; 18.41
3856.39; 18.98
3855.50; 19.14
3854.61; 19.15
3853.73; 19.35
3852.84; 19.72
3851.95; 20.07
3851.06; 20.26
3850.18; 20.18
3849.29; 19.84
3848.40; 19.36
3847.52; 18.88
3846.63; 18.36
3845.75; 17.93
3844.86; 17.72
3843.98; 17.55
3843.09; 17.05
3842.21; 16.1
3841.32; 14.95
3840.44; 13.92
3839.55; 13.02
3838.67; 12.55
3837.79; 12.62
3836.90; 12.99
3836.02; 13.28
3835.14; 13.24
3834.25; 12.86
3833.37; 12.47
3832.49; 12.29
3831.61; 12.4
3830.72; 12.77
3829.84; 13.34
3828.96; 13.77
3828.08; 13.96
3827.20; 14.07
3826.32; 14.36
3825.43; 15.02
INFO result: 1.70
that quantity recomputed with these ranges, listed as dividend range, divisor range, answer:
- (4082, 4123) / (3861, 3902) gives 1.65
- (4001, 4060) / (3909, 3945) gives 1.79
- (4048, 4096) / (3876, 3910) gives 1.66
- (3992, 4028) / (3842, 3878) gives 1.73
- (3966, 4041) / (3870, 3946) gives 1.52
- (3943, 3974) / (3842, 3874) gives 1.04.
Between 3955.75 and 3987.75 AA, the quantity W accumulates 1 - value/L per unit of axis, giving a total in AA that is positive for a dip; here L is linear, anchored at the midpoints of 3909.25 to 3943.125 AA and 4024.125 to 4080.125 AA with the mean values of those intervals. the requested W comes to 3.6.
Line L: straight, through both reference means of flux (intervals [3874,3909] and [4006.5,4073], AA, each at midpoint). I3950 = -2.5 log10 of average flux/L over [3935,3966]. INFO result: 0.24 mag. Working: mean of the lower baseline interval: 19.9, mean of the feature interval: 19.4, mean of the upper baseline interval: 30.5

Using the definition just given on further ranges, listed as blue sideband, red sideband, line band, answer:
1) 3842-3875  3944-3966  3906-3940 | 0.130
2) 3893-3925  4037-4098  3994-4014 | -0.114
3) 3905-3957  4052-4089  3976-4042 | -0.158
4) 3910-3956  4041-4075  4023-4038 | -0.109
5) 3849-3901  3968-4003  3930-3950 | 0.374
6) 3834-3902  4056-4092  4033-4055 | -0.052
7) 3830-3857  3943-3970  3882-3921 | -0.166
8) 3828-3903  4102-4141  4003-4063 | -0.201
